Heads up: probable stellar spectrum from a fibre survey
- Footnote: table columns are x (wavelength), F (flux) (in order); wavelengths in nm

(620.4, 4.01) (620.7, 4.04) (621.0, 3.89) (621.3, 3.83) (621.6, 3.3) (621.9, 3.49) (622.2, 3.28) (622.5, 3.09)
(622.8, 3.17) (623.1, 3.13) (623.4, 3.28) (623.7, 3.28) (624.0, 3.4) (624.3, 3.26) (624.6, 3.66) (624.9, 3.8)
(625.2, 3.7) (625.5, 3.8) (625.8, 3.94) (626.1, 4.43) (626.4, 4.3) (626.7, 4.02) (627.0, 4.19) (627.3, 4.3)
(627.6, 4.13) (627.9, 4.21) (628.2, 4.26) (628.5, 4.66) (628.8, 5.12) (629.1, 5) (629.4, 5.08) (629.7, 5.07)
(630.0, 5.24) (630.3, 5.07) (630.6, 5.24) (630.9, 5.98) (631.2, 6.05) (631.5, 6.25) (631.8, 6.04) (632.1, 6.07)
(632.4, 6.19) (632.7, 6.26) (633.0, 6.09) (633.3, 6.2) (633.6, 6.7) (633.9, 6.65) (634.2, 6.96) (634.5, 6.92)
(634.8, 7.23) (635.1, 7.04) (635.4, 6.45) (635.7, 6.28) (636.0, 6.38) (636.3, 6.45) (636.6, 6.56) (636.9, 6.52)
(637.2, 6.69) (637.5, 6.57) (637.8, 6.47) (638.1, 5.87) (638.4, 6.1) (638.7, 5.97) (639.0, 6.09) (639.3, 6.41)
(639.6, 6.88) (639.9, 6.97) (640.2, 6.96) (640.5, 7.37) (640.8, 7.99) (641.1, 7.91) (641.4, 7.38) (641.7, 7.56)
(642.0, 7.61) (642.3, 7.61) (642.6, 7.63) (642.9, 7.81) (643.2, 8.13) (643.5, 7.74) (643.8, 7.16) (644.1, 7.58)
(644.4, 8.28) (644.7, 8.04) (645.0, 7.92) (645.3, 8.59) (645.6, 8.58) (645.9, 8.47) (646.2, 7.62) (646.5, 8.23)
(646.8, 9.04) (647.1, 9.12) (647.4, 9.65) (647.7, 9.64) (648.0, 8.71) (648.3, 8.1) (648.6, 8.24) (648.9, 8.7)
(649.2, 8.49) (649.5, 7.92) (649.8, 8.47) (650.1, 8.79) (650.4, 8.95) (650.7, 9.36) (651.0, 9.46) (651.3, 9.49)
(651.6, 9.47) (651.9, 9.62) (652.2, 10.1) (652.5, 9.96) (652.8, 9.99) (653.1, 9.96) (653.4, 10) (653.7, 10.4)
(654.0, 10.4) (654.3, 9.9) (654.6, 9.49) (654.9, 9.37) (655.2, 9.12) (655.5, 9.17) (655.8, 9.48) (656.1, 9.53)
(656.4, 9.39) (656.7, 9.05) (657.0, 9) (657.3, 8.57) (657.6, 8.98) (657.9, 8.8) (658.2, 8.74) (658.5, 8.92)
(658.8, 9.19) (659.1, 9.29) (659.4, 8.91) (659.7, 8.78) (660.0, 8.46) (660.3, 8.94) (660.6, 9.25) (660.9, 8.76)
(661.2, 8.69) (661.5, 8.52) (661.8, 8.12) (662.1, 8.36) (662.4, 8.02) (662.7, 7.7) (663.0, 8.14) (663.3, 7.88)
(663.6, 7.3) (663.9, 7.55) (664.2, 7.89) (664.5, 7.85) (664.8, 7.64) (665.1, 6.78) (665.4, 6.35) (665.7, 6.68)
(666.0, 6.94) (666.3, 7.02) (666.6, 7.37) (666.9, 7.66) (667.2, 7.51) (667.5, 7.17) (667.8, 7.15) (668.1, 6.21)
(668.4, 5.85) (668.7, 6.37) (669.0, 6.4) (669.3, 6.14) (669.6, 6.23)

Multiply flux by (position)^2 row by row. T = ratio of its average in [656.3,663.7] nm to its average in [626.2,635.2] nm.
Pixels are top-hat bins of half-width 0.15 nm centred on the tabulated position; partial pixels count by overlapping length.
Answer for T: 1.70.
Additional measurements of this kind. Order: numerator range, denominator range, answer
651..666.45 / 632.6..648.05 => 1.26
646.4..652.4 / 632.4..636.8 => 1.43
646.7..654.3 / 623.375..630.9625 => 2.31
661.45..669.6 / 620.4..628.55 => 2.18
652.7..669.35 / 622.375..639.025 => 1.73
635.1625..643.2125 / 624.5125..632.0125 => 1.51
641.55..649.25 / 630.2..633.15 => 1.45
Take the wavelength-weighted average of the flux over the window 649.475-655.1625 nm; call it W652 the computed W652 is 9.56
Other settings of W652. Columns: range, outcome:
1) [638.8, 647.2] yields 7.72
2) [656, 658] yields 9.04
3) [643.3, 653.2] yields 8.76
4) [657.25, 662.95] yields 8.68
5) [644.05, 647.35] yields 8.38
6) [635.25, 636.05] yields 6.37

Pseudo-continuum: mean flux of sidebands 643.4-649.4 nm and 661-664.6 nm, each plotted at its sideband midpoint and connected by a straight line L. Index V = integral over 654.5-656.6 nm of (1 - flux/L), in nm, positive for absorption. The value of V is -0.30 nm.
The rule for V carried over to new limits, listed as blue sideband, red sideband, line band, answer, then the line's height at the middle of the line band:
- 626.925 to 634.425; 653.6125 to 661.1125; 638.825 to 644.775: -0.335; 7.04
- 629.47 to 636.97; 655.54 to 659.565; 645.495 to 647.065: -0.139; 7.75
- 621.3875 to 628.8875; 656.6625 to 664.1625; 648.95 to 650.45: -0.297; 7.1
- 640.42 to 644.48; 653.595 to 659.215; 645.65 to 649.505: -0.165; 8.28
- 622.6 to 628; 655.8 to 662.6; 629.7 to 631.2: -0.290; 4.54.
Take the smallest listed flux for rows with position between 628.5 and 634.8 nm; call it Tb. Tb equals 4.66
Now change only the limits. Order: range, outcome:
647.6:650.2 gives 7.92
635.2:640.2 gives 5.87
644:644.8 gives 7.58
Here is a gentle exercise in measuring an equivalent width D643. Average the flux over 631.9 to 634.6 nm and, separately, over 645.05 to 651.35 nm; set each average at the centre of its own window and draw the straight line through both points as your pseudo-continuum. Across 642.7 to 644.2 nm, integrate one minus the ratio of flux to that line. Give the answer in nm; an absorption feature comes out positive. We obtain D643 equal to 0.06 nm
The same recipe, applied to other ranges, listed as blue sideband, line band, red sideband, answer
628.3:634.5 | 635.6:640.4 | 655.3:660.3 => 0.11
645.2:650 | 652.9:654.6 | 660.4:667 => -0.37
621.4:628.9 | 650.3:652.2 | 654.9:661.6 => -0.38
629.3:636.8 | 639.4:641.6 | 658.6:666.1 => -0.22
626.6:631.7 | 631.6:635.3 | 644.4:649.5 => -0.44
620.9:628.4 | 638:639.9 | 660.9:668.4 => -0.45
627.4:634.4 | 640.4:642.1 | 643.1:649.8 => -0.05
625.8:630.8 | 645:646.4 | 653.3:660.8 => -0.16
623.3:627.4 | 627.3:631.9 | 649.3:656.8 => -0.42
